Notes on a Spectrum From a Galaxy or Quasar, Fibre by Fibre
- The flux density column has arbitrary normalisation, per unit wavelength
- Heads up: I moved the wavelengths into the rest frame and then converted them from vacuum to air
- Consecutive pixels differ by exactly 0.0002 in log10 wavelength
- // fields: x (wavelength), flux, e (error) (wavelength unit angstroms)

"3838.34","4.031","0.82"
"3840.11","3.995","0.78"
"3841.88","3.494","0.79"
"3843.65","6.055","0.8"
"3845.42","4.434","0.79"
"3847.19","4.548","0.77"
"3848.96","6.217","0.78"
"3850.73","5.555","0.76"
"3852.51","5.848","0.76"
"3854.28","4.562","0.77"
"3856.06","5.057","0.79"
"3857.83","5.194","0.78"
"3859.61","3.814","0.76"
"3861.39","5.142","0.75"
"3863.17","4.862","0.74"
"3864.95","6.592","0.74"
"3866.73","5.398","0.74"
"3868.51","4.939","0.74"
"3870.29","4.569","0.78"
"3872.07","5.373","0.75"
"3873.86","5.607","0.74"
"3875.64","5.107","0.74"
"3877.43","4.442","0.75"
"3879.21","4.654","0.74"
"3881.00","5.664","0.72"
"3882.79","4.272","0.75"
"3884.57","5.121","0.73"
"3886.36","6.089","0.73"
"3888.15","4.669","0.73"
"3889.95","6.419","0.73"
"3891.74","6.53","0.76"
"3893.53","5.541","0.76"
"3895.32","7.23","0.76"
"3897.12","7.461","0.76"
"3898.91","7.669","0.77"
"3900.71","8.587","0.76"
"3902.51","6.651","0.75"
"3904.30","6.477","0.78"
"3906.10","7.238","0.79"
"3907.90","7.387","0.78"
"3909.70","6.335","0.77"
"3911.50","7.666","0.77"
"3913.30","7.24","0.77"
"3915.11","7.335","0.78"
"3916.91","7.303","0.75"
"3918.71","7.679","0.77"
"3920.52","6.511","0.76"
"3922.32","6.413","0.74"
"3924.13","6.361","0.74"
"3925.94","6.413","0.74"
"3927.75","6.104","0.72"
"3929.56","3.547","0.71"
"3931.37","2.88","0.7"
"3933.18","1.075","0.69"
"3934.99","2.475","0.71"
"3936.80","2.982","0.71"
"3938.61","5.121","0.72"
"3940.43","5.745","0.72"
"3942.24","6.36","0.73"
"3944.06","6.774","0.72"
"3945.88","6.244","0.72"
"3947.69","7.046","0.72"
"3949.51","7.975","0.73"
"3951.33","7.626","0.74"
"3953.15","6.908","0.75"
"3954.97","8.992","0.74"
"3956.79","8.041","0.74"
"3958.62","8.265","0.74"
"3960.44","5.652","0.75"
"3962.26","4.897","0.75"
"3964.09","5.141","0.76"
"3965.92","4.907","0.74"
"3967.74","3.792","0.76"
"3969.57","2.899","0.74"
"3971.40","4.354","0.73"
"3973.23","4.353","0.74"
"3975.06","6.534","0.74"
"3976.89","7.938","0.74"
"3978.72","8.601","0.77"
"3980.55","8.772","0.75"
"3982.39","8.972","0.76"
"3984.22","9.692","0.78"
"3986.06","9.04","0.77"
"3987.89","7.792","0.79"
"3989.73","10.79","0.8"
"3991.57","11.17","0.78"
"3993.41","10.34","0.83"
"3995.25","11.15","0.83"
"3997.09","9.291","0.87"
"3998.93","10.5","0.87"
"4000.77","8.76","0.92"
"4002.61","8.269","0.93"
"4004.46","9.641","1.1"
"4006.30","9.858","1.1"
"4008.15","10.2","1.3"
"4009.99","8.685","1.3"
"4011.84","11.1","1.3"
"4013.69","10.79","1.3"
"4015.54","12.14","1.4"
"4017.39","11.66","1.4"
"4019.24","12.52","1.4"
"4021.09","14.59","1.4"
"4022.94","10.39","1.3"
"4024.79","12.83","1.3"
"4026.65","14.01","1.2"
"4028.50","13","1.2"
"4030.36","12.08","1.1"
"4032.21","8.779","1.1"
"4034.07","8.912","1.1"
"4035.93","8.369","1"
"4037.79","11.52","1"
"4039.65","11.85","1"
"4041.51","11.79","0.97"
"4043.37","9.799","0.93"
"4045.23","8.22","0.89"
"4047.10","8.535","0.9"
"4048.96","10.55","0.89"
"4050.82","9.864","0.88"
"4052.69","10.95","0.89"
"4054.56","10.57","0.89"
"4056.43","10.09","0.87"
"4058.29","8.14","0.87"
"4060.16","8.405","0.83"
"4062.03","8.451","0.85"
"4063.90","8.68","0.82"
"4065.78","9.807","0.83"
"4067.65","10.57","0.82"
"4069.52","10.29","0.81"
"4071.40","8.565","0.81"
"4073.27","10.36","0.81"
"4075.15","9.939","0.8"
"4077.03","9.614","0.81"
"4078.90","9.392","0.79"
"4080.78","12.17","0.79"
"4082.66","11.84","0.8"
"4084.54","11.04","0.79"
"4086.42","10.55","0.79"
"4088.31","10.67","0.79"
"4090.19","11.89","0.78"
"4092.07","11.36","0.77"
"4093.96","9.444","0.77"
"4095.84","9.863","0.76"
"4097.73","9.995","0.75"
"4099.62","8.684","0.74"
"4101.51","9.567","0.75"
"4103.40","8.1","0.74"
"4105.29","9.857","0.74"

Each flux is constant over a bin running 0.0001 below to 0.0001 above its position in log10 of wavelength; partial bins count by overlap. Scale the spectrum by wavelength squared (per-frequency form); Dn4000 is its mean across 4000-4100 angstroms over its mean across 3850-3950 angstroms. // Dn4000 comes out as 1.9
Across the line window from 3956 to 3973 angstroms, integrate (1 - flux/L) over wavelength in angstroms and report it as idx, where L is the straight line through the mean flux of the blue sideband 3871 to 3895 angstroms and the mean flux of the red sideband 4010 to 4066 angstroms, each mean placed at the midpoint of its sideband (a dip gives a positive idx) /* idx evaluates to 5.91 angstroms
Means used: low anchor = 5.39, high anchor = 10.6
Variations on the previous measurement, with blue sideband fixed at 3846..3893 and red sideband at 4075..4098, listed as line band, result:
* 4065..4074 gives 0.3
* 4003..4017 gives -2.5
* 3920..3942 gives 6.8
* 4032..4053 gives -0.9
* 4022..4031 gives -3.3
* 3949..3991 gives 3.7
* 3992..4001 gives -1.9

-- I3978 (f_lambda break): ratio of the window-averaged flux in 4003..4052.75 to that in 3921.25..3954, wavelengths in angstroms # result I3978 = 2.0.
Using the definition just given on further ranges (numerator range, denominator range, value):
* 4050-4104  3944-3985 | 1.49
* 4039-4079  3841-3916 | 1.68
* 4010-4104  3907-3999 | 1.54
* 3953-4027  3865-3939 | 1.53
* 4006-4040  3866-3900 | 1.99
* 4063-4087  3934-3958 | 1.61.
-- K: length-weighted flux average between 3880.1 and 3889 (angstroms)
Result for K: 5.17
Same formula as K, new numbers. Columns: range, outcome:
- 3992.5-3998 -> 10.3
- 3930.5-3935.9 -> 2.14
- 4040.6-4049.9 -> 9.78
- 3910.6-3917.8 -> 7.38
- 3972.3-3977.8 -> 6.27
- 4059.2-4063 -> 8.43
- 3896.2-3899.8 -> 7.56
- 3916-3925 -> 6.86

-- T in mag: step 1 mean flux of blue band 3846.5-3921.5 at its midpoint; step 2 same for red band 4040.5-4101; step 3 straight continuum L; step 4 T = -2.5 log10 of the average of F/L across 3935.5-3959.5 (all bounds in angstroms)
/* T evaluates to 0.10 mag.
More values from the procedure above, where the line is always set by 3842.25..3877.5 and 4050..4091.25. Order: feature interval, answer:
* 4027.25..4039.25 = -0.153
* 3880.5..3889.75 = 0.102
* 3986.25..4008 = -0.168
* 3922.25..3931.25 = 0.226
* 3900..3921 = -0.139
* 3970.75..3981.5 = 0.158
